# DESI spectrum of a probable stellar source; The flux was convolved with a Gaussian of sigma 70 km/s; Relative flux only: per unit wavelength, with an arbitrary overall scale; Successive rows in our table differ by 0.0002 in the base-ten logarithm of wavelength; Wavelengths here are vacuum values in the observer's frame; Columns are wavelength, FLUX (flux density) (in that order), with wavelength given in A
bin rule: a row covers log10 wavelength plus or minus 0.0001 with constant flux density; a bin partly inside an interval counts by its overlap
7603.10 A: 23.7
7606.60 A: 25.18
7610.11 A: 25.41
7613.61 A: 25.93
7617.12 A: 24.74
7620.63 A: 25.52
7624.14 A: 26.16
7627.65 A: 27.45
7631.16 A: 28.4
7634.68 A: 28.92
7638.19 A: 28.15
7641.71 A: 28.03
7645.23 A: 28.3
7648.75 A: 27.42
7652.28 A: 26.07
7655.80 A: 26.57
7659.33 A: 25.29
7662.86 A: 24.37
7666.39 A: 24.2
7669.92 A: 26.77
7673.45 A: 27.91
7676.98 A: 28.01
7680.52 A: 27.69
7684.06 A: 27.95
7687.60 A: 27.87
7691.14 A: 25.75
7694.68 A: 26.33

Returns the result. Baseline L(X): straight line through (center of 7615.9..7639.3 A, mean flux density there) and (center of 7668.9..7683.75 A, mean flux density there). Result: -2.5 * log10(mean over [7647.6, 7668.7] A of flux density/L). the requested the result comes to 0.07 mag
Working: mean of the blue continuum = 27.1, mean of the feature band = 25.6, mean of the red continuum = 27.7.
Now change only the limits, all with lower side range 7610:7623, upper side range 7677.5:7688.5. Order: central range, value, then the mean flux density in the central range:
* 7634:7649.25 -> -0.073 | 28.2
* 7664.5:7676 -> 0.039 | 26.4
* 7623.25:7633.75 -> -0.069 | 27.6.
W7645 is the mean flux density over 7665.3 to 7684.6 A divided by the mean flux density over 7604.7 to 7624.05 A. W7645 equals 1.07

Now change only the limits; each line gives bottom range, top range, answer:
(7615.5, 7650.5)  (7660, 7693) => 0.98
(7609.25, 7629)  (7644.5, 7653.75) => 1.05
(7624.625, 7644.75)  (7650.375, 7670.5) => 0.91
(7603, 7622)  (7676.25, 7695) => 1.08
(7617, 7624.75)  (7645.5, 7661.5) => 1.04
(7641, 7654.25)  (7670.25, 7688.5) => 1.01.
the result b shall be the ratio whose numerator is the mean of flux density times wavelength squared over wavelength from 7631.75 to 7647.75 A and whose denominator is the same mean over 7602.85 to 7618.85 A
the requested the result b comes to 1.1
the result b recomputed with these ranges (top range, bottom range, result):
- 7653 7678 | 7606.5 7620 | 1.04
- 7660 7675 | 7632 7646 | 0.91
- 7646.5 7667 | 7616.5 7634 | 0.97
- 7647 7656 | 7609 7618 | 1.06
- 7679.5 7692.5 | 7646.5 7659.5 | 1.04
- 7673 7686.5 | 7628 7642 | 1.00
